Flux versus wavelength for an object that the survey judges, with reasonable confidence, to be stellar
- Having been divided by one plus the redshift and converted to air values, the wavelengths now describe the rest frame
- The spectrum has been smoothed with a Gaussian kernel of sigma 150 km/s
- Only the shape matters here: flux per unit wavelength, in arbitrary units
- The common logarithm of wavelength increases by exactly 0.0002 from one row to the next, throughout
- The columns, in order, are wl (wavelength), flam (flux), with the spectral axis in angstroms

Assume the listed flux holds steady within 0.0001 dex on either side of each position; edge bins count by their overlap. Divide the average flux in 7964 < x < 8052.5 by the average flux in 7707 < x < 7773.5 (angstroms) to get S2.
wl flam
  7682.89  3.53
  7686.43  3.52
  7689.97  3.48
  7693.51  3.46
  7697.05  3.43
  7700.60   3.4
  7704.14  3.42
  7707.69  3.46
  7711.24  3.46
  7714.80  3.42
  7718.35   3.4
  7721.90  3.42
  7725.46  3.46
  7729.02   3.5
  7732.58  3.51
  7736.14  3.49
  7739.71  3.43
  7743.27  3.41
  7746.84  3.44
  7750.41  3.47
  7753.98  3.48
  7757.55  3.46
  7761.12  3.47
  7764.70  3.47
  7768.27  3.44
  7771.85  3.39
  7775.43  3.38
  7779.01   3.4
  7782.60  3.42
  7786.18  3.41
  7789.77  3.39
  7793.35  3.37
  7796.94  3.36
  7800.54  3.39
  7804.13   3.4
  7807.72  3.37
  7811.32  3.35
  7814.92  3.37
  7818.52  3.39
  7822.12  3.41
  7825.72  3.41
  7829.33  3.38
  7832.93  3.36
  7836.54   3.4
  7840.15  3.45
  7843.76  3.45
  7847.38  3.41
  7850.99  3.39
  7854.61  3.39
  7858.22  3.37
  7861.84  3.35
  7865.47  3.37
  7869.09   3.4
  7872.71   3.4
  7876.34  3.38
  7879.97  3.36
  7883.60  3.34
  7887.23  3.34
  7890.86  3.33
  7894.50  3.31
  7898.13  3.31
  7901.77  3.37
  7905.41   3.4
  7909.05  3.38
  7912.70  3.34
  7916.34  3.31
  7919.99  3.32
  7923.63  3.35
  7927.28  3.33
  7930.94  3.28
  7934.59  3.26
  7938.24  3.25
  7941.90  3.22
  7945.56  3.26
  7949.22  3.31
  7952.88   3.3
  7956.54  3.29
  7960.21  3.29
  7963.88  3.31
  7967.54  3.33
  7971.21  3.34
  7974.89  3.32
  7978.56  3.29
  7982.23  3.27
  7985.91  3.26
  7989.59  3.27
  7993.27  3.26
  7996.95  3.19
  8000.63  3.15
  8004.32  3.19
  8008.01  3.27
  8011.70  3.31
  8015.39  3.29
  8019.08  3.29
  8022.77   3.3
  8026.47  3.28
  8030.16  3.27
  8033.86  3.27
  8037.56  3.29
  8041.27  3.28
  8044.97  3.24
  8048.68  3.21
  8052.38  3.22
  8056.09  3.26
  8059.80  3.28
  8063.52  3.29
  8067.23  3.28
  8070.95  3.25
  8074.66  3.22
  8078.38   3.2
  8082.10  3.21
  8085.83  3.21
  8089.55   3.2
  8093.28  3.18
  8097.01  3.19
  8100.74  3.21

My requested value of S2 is 0.95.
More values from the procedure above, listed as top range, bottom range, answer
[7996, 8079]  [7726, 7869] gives 0.95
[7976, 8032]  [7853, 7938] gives 0.97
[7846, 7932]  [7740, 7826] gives 0.98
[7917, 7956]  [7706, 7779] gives 0.95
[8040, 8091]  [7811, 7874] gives 0.95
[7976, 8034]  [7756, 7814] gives 0.96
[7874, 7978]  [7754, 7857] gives 0.97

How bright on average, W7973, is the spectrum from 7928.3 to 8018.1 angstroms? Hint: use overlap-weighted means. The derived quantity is 3.27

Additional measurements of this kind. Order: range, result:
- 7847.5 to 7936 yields 3.35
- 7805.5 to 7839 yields 3.38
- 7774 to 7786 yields 3.4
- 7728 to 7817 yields 3.42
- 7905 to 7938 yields 3.32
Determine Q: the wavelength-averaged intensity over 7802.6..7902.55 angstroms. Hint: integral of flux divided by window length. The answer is 3.38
